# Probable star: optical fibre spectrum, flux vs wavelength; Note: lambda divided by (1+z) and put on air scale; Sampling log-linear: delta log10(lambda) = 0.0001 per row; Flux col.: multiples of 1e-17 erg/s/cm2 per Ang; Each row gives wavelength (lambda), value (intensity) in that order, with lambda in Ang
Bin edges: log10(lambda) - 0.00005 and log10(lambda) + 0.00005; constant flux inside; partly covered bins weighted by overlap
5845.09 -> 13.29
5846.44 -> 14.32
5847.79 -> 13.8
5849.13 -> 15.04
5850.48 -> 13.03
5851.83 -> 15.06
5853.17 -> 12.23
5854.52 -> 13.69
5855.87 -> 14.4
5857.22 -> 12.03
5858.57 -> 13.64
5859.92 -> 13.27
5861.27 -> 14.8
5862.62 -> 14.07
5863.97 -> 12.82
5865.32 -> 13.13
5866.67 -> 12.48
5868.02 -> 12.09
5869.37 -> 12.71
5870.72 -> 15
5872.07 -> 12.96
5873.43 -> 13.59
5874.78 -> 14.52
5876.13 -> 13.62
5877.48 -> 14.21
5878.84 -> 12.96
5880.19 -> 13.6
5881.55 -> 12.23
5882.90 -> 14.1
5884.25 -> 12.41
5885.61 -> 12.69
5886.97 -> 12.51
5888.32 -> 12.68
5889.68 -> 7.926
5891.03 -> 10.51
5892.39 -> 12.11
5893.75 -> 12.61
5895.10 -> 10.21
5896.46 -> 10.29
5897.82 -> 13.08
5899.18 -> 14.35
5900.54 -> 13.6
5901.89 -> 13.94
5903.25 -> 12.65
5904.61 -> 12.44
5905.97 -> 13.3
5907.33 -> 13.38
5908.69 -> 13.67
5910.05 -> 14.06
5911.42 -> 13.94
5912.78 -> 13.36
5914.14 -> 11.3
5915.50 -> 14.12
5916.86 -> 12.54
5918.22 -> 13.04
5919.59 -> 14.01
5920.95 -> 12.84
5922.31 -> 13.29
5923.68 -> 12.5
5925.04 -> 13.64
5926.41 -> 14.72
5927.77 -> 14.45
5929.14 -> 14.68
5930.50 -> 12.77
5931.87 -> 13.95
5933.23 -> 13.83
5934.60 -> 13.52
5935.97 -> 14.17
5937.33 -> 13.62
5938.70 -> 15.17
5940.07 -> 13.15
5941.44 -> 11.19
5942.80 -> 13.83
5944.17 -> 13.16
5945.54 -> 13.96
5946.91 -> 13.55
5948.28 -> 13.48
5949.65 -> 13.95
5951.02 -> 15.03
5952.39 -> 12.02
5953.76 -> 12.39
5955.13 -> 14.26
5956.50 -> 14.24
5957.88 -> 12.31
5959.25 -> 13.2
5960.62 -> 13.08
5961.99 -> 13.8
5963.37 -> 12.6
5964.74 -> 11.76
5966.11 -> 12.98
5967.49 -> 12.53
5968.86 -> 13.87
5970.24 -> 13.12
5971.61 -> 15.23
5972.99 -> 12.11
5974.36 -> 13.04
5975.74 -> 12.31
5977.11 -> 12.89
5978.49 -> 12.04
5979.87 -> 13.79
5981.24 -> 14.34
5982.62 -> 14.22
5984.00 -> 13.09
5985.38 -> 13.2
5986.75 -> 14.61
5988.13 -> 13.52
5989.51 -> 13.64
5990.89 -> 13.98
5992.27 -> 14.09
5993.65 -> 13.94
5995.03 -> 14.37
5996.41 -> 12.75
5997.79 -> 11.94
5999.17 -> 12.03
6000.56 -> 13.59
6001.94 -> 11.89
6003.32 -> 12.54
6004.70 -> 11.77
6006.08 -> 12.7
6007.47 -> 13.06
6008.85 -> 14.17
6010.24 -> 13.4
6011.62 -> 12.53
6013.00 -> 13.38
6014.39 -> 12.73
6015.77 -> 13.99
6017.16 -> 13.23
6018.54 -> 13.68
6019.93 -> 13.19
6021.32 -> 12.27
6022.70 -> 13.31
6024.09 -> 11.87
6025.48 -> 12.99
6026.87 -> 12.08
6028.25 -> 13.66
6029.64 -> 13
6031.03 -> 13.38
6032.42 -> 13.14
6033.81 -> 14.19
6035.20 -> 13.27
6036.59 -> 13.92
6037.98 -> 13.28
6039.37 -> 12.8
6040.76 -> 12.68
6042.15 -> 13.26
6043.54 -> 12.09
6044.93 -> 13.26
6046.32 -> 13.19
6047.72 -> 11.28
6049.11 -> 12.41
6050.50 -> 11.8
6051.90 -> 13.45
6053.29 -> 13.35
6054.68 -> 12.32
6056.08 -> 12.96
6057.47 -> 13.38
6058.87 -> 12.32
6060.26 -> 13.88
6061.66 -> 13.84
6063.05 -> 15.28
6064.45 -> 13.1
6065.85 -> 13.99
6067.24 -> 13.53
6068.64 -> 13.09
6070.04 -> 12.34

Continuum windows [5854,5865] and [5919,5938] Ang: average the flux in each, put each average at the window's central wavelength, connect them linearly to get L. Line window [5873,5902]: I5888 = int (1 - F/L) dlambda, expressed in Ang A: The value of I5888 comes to 2.2 Ang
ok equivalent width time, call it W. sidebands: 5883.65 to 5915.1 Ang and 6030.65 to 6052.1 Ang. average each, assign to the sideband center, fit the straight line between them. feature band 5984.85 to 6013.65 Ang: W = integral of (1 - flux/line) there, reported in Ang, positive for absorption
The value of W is -0.9 Ang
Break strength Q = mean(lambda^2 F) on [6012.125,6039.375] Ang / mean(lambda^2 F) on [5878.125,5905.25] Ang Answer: 1.12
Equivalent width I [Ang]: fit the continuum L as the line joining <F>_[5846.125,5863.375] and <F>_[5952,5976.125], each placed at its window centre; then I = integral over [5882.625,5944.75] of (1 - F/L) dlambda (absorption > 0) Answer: 1.7 Ang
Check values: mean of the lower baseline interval 13.8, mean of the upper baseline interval 13.1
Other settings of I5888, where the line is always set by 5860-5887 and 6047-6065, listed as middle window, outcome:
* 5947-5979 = 0.08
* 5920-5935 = -0.47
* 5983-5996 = -0.66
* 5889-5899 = 1.63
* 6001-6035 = 0.20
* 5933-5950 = -0.44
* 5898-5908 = -0.06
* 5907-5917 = -0.04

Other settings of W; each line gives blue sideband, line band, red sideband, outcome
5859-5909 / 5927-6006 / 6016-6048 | -2.28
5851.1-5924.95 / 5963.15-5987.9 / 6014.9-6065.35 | -0.32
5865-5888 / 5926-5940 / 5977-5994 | -0.61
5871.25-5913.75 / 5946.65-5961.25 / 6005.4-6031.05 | -0.52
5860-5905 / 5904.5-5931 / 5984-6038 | -1.03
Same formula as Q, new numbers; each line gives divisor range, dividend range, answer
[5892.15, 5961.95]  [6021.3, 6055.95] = 1.01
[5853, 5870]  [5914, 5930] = 1.04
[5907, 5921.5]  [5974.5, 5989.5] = 1.03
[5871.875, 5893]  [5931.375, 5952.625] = 1.10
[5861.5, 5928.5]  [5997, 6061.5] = 1.04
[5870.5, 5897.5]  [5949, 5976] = 1.08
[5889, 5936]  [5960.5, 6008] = 1.04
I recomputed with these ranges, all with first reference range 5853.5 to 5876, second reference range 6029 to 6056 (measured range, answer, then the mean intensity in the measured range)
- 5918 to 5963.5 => -1.0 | 13.5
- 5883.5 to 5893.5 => 1.3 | 11.6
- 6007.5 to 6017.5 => -0.2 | 13.3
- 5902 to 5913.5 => 0.0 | 13.4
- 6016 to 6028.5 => 0.1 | 12.9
